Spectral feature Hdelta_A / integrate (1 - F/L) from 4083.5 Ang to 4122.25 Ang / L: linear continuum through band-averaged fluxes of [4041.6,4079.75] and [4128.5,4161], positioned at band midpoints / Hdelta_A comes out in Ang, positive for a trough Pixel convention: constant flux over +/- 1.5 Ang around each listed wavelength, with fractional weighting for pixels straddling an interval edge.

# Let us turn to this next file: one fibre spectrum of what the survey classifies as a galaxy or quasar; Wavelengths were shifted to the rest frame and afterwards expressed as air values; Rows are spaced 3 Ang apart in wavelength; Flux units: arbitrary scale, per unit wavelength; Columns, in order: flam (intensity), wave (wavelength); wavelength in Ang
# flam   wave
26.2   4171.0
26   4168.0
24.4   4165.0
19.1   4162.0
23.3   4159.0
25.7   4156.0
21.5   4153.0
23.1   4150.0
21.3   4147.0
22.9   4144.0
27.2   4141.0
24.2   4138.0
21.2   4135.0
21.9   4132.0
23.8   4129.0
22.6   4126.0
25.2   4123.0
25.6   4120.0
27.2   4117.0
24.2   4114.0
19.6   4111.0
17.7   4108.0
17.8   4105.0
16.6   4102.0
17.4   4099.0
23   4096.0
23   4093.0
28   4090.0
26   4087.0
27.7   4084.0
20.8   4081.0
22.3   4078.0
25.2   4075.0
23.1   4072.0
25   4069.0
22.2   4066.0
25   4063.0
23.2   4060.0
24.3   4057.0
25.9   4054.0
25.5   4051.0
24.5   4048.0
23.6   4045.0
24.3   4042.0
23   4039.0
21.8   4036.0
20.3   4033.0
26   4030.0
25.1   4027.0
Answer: 1.9 Ang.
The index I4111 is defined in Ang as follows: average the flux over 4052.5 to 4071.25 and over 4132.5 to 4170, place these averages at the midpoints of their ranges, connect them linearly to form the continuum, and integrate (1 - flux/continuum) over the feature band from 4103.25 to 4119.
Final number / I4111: 1.6 Ang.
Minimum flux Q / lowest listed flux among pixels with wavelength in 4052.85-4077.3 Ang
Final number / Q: 22.2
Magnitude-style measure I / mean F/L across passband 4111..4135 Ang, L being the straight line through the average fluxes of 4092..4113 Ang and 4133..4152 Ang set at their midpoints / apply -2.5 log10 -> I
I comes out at -0.12 mag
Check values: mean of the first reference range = 19.3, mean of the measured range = 23.9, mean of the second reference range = 23.2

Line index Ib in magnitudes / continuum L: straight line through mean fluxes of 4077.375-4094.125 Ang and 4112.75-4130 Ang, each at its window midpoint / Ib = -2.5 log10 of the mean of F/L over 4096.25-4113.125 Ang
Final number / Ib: 0.32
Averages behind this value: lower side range 24.8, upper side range 24.8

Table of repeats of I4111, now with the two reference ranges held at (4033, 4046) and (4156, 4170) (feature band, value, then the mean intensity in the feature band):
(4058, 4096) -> -2.0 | 24.2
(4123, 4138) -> 0.3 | 22.8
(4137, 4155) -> 0.0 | 23.4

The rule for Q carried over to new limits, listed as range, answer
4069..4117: 16.6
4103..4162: 17.7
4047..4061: 23.2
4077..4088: 20.8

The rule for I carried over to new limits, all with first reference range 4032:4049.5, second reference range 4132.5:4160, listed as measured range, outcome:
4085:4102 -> 0.007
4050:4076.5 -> -0.059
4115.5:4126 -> -0.101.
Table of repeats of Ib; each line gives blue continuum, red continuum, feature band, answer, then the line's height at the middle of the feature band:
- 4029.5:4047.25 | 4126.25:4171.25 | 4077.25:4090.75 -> -0.079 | 23.2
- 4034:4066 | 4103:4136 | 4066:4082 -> 0.007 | 23.4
